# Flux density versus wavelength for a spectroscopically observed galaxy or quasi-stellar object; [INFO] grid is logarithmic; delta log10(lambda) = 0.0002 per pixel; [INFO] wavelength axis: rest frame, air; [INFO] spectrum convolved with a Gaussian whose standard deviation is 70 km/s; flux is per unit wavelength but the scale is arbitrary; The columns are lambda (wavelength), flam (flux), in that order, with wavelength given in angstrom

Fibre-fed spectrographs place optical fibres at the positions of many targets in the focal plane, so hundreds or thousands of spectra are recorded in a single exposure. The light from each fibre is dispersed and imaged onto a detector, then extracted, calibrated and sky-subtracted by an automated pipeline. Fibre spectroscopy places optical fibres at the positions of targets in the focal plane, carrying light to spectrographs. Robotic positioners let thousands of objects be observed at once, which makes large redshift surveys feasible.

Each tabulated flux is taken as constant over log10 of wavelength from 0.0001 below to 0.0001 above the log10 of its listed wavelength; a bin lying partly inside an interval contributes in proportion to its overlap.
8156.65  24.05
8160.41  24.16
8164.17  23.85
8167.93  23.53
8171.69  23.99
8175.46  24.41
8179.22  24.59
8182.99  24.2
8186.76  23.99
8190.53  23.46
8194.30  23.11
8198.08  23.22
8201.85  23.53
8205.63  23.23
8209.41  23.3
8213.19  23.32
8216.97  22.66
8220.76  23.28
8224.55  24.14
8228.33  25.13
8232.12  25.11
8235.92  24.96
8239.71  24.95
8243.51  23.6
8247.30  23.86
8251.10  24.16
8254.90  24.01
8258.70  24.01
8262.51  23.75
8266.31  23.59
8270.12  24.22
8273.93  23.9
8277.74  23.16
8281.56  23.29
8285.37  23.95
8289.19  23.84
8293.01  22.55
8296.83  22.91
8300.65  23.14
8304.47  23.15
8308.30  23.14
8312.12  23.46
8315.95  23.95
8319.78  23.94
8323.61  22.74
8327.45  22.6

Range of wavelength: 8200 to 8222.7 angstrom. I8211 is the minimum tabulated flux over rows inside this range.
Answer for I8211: 22.66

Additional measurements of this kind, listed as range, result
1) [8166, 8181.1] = 23.53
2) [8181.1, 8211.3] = 23.11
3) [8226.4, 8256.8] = 23.6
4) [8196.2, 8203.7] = 23.22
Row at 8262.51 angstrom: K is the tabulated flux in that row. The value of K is 23.75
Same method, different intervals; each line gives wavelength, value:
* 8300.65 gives 23.14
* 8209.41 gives 23.3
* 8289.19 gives 23.84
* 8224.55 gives 24.14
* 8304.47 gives 23.15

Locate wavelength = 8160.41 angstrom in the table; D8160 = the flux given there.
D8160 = 24.16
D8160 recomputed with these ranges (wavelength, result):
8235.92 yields 24.96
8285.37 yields 23.95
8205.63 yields 23.23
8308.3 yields 23.14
